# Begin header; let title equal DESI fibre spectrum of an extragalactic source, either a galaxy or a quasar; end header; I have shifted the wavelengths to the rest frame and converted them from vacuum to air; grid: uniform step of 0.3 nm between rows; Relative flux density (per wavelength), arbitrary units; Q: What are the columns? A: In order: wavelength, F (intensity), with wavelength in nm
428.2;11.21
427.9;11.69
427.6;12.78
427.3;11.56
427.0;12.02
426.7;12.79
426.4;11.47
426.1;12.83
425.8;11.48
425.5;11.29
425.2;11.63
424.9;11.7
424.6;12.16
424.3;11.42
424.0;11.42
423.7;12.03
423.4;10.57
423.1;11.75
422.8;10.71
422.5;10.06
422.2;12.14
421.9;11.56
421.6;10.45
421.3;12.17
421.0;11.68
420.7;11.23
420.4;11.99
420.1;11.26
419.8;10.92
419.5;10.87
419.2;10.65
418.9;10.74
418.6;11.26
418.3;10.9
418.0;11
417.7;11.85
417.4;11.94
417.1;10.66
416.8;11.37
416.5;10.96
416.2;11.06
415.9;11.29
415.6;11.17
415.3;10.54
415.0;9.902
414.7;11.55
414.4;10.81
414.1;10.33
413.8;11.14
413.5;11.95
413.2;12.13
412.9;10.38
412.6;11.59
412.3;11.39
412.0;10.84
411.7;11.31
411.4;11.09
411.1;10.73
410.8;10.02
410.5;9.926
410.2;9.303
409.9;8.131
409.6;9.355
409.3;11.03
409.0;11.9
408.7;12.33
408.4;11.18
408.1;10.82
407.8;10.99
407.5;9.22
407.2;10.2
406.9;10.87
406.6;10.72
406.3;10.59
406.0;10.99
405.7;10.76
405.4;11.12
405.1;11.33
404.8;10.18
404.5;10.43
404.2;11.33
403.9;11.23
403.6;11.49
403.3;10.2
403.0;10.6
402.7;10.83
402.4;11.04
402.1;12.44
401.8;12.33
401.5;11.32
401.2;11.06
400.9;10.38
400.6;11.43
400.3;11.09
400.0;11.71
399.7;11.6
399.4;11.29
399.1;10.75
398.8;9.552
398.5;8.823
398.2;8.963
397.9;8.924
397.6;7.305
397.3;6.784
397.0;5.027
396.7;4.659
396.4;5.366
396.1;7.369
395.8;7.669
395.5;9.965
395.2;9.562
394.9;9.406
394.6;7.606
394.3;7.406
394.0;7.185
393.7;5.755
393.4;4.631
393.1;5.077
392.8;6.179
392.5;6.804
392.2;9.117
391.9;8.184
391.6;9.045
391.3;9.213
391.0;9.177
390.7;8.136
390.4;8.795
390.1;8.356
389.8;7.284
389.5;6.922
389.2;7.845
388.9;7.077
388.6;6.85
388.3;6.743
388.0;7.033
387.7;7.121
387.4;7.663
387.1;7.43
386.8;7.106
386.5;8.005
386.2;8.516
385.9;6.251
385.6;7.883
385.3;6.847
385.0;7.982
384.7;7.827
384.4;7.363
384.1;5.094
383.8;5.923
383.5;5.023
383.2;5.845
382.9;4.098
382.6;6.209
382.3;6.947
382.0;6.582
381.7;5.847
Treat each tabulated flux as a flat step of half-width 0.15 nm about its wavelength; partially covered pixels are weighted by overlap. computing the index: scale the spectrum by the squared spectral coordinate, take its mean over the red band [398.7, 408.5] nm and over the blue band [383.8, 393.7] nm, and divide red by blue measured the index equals 1.6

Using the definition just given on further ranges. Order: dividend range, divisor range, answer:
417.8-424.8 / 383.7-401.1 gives 1.63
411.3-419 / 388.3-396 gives 1.62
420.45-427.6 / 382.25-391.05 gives 1.97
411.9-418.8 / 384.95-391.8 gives 1.65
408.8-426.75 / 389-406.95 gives 1.33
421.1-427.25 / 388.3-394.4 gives 1.83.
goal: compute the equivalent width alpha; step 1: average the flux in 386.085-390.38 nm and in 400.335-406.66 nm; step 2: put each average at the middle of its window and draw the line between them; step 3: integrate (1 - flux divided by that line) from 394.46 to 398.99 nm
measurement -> 0.78 nm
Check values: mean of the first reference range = 7.46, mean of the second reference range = 11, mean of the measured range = 7.83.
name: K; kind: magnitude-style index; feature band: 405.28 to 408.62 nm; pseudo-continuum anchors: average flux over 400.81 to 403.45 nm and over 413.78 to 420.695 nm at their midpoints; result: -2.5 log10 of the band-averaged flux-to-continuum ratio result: 0.04 mag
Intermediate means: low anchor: 11.2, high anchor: 11.1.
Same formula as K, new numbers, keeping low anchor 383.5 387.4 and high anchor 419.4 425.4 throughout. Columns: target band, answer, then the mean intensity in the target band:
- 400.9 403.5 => -0.230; 11.2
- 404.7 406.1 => -0.157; 10.9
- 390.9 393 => -0.039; 8.15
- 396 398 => 0.302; 6.41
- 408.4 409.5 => -0.176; 11.6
